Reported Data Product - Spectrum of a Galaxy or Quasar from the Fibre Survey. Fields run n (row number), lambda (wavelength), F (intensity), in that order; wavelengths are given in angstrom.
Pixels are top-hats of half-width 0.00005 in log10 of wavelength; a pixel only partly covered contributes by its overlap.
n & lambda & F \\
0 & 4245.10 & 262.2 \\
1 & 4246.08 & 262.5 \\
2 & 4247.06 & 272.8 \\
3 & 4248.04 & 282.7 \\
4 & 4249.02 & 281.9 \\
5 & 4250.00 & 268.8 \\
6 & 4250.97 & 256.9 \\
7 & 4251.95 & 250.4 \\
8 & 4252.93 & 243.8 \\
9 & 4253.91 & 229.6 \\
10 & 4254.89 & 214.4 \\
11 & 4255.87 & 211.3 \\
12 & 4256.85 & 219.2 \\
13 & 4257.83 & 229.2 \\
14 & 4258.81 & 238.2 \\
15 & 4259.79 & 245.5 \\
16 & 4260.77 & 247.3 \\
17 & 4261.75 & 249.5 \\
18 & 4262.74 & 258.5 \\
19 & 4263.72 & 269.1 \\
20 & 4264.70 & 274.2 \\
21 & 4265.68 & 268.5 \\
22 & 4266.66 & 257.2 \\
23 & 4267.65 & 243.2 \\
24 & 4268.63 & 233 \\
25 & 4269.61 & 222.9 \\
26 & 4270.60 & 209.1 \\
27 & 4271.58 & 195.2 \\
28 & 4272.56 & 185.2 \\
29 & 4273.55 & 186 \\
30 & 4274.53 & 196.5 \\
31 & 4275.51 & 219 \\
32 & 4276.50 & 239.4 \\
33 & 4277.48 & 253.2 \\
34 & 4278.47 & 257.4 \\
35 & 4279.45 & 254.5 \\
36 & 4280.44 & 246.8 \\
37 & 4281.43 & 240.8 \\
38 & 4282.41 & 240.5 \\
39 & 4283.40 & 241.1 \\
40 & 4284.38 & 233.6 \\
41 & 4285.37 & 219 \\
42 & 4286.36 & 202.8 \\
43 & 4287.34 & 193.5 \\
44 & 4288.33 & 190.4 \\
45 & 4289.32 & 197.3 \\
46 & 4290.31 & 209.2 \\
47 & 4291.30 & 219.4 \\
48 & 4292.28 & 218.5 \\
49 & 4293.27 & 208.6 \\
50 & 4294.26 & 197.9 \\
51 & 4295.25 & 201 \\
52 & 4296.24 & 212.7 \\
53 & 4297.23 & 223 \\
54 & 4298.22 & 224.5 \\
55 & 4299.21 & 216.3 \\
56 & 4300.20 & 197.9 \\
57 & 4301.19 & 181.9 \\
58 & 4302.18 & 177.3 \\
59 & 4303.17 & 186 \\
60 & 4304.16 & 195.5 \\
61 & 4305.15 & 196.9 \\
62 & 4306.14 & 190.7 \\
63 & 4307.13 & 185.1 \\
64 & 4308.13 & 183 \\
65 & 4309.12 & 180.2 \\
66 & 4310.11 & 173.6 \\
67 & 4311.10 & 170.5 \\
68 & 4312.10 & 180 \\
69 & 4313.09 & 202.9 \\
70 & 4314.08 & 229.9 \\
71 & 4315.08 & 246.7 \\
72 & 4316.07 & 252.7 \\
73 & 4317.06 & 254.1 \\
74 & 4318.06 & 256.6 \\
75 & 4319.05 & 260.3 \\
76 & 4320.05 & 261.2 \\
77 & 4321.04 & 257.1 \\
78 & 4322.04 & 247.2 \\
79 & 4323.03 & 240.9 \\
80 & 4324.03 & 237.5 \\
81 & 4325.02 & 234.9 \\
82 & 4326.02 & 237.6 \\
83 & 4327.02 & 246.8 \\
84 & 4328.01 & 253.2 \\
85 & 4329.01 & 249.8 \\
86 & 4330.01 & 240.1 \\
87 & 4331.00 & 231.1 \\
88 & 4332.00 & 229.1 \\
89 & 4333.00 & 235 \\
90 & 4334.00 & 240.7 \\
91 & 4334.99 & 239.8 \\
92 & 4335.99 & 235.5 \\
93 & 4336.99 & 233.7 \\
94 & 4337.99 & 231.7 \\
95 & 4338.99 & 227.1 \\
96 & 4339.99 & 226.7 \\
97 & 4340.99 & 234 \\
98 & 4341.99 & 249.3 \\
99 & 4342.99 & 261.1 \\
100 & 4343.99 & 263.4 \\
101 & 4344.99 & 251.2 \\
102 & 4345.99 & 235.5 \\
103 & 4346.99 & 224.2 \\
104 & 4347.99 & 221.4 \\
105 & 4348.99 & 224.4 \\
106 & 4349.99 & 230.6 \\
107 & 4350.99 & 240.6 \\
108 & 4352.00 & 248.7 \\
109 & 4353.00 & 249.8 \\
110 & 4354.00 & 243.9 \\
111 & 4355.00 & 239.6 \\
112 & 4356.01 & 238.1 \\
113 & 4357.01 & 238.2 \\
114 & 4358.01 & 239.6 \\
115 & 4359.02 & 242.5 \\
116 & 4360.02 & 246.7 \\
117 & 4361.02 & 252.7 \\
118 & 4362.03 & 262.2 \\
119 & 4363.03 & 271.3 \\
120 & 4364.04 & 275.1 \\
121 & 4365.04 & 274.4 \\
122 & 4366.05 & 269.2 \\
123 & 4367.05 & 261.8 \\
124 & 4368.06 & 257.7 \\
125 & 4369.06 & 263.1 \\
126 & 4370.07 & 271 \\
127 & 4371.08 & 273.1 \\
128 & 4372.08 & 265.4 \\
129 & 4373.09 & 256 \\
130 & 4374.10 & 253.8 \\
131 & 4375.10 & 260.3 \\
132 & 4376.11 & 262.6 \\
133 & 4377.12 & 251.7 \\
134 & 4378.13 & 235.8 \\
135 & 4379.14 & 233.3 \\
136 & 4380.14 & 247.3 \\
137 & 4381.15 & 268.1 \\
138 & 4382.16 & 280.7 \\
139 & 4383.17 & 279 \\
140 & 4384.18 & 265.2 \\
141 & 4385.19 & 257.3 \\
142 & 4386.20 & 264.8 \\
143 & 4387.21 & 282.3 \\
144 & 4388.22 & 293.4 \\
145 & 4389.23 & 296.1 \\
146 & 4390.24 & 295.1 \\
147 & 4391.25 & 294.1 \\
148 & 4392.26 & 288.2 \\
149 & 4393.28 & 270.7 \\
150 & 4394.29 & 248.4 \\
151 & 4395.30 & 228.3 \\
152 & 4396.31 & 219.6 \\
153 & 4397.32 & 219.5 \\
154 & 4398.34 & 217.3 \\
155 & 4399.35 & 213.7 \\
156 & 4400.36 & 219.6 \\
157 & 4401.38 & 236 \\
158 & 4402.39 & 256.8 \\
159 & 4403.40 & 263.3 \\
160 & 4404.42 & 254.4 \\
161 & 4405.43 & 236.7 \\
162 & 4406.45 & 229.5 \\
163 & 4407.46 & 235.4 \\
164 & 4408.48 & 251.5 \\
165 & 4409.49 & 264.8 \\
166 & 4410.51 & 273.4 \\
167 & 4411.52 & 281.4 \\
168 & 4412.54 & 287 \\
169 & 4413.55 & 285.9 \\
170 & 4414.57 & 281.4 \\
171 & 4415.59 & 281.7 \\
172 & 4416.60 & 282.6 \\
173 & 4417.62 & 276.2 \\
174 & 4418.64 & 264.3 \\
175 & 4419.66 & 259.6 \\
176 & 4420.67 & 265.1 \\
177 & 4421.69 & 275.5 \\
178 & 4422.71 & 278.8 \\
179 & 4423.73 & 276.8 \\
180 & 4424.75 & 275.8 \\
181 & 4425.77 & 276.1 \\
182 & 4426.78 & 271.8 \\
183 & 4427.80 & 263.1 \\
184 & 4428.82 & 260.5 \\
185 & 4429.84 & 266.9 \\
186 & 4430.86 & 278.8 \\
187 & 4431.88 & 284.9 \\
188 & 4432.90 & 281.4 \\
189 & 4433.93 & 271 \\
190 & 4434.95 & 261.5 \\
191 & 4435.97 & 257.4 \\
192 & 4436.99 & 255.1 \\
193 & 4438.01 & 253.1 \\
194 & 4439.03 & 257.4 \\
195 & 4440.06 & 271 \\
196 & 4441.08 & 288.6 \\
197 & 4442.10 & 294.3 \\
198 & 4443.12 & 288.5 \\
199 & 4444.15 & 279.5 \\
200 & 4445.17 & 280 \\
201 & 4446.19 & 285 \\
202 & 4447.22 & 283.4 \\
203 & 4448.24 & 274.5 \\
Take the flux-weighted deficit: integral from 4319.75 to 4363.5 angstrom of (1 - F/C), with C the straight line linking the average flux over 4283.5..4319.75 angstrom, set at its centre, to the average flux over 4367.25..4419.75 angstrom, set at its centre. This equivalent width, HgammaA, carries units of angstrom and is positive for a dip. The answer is -2.12 angstrom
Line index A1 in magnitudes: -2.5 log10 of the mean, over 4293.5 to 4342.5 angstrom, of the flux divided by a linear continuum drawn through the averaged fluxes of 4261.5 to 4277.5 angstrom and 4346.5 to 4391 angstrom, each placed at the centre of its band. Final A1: 0.10 mag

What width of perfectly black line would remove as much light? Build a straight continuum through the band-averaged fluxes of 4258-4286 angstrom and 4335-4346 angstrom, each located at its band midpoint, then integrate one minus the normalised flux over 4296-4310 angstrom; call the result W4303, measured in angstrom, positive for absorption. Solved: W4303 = 2.5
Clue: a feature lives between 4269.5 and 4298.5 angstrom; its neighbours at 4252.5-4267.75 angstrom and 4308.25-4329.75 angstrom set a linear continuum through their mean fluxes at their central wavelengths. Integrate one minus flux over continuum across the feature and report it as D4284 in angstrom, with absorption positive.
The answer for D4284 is 2.53 angstrom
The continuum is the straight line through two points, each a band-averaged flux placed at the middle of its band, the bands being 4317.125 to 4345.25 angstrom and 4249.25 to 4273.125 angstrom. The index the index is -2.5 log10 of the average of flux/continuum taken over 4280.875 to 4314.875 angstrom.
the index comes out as 0.18 mag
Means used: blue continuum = 239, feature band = 204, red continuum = 243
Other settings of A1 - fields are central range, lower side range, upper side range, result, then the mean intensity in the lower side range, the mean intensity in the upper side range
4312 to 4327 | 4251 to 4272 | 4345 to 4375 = 0.02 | 239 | 251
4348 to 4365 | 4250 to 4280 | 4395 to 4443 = 0.02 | 236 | 262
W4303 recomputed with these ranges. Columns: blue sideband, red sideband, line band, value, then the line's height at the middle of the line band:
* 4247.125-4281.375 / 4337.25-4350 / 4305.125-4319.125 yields 1.7 angstrom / 238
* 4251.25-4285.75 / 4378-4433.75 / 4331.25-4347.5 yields 0.7 angstrom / 250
